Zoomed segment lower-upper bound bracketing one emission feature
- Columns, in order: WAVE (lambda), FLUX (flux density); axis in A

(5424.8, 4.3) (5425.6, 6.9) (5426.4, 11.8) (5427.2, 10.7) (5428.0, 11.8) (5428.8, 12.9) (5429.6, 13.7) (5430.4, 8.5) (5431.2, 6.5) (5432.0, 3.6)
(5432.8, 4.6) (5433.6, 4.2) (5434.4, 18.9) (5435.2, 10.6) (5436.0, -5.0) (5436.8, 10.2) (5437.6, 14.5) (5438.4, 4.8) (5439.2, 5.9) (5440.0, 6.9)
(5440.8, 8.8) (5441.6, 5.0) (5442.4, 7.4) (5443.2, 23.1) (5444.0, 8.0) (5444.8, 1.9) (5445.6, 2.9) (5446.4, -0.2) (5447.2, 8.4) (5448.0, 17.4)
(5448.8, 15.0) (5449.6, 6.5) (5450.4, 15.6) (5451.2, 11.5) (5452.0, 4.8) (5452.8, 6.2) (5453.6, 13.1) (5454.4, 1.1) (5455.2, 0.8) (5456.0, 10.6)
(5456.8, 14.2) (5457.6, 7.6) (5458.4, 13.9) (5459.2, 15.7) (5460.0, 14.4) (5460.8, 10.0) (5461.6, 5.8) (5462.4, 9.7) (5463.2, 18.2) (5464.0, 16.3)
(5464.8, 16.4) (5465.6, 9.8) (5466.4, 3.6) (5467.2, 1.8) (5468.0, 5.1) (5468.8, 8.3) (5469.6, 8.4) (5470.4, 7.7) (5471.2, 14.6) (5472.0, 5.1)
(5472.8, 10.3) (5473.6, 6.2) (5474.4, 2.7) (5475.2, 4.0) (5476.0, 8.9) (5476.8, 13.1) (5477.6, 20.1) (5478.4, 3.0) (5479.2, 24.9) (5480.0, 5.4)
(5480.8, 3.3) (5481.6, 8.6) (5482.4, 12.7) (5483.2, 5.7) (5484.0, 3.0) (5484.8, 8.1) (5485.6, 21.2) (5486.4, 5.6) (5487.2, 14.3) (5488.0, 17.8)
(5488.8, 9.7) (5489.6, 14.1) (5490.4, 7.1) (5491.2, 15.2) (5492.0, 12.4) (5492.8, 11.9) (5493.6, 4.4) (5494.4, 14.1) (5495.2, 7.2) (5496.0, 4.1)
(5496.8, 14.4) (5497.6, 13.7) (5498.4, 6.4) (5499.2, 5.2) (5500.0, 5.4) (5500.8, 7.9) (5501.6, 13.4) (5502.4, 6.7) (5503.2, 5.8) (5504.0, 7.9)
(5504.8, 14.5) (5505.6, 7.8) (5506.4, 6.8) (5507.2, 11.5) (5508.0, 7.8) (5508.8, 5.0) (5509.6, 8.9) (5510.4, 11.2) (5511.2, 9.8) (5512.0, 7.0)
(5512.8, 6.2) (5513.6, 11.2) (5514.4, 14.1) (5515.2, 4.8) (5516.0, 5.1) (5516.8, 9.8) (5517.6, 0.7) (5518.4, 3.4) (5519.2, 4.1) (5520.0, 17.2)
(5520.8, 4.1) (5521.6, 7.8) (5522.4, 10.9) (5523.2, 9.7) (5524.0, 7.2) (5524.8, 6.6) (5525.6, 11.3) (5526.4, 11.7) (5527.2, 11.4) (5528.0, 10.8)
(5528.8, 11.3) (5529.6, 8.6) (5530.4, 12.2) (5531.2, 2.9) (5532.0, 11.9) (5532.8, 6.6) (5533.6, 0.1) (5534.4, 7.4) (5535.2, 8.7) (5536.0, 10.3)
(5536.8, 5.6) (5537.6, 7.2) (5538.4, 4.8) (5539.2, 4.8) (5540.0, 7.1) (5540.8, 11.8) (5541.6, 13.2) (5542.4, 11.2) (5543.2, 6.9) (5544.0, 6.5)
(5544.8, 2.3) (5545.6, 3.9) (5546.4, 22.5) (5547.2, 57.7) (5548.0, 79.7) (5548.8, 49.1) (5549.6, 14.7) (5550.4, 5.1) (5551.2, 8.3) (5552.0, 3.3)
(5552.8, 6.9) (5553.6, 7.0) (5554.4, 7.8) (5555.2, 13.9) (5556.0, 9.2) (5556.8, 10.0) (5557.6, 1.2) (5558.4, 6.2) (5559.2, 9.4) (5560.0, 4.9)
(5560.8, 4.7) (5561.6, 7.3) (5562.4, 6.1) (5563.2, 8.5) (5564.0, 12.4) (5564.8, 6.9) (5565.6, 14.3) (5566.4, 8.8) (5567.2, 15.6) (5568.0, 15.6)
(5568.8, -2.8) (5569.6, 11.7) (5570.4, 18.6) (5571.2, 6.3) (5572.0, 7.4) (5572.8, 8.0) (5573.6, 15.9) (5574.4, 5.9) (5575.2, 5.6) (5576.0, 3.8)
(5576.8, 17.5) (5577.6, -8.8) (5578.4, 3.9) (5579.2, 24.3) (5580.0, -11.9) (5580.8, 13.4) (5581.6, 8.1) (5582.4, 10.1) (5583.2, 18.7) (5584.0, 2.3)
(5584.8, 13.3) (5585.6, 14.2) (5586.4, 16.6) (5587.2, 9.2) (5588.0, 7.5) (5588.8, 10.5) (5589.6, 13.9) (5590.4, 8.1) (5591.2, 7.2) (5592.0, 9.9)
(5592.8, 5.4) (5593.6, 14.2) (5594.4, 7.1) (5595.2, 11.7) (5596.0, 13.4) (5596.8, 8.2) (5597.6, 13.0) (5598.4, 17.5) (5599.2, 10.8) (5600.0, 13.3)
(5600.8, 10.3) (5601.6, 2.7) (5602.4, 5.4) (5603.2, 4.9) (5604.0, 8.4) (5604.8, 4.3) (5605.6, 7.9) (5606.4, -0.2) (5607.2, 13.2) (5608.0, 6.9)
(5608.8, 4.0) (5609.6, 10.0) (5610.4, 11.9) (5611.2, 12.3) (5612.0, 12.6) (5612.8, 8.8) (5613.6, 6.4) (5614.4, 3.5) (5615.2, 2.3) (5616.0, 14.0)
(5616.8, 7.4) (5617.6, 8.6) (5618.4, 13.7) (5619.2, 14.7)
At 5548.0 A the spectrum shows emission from H-beta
